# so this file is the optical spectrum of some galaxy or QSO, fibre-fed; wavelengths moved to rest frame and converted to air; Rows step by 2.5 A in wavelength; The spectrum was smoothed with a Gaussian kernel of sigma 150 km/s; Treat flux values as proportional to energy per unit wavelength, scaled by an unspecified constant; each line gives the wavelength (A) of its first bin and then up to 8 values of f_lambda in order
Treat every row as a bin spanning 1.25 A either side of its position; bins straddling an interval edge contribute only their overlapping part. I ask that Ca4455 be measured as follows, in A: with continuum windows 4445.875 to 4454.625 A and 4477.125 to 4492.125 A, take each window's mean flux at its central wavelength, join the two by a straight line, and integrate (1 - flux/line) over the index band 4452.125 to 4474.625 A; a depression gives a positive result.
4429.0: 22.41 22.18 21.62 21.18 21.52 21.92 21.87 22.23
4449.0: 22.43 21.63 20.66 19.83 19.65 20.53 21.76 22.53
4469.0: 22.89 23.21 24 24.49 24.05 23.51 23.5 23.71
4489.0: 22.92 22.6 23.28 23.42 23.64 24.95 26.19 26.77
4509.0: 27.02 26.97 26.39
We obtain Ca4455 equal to 0.8 A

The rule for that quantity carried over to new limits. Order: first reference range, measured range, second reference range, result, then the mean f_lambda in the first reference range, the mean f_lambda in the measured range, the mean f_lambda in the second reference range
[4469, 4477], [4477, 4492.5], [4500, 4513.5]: 0.7 A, 23.7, 23.4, 26.3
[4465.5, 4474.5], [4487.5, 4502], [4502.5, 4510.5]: 1.2 A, 23.1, 23.4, 26.6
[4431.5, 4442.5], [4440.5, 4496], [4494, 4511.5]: 2.2 A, 21.6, 22.4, 25.3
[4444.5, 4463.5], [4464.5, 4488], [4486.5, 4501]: -1.2 A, 21.1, 23.5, 23.3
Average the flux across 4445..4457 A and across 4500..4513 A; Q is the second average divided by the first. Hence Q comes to 1.23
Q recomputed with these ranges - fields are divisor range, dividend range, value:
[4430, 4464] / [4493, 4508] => 1.16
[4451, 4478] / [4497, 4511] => 1.17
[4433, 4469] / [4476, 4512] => 1.14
